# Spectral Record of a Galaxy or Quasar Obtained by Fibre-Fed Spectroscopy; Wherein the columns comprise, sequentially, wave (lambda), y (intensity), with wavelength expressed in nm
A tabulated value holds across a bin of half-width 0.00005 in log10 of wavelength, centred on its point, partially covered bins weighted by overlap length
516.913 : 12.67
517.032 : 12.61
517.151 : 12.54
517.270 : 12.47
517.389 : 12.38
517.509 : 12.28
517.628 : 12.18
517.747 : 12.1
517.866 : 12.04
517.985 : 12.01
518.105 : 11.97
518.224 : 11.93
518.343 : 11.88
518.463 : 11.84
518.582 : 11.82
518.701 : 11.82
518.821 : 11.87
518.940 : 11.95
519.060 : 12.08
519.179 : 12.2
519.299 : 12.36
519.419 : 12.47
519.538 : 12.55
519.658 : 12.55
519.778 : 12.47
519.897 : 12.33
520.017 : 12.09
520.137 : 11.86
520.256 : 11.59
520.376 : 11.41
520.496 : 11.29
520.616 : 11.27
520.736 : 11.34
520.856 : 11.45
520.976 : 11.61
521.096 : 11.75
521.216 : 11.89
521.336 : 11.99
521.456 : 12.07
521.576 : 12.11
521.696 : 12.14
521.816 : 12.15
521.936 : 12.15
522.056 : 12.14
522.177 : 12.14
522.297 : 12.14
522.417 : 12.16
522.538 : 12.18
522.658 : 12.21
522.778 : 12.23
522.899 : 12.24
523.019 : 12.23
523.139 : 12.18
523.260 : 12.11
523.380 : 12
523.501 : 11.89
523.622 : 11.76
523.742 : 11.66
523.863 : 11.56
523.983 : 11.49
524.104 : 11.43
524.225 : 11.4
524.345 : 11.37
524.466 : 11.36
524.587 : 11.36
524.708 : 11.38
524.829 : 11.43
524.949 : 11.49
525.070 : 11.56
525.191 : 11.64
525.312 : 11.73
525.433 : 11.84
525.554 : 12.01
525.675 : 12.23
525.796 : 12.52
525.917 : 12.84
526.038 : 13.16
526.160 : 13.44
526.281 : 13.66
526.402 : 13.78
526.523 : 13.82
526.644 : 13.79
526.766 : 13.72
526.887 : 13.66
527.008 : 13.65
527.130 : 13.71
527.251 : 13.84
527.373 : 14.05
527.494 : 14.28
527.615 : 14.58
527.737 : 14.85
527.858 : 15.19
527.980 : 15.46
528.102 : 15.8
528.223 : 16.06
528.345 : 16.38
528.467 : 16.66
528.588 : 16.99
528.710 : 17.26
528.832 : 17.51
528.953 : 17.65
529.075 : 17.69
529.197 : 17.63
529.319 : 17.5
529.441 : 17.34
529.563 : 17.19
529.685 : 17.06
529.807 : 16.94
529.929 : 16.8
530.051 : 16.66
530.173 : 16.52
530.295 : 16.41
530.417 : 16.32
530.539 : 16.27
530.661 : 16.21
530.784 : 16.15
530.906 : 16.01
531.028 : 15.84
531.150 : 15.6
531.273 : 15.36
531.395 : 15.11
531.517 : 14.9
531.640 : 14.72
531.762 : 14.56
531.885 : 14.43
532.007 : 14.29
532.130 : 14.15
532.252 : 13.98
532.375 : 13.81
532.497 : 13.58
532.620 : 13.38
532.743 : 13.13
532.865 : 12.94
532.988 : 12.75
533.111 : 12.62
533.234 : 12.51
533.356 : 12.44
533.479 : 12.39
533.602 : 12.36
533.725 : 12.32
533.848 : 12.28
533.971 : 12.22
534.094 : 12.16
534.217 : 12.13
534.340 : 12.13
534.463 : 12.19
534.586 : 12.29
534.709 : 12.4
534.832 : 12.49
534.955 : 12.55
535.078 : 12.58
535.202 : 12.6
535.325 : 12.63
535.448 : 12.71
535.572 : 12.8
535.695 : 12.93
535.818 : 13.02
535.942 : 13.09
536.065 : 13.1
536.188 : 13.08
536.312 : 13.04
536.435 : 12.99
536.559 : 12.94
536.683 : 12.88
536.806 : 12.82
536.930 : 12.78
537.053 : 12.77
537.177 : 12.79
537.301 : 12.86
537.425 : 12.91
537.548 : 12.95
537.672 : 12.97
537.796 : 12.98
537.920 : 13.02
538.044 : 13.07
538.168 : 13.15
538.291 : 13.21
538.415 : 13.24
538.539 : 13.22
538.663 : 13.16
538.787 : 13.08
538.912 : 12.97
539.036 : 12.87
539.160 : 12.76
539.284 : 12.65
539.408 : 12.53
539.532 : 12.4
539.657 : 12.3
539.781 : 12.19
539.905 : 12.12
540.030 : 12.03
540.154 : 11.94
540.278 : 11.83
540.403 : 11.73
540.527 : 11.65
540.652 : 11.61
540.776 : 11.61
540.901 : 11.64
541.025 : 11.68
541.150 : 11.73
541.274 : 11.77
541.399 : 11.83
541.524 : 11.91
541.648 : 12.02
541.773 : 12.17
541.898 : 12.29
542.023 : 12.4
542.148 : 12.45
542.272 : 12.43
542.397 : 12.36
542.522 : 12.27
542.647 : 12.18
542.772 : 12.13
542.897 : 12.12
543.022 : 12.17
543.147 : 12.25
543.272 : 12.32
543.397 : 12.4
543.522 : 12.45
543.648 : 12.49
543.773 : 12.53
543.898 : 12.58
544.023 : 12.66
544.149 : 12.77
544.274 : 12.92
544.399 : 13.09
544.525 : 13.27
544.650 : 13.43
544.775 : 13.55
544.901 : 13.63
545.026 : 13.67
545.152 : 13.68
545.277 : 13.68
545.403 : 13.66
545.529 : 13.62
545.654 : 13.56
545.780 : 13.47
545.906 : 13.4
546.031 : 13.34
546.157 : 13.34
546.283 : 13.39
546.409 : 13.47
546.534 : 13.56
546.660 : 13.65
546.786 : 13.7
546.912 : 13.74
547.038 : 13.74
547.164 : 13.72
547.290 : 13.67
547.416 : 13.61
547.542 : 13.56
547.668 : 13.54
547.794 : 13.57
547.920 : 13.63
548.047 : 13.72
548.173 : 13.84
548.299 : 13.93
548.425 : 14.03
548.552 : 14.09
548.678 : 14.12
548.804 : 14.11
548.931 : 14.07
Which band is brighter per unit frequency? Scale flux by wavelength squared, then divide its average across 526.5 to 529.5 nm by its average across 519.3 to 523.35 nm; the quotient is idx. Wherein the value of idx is 1.33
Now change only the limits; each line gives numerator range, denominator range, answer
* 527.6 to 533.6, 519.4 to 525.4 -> 1.34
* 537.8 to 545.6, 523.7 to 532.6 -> 0.91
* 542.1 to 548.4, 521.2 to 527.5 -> 1.15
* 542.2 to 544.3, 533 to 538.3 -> 1.00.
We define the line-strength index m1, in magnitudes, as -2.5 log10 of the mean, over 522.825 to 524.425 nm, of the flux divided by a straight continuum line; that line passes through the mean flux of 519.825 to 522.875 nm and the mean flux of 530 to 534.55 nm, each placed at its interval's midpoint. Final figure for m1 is 0.05 mag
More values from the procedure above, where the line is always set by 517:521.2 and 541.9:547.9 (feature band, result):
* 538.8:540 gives 0.028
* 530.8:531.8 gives -0.220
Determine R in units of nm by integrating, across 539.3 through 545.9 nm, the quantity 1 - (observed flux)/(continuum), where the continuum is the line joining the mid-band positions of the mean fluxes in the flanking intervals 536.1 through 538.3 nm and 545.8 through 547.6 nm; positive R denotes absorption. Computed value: 0.40 nm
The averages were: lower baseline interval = 13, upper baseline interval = 13.6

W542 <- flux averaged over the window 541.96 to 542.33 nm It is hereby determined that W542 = 12.4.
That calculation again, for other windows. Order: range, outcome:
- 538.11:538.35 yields 13.2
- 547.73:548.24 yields 13.7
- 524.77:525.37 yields 11.6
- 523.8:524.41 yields 11.5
